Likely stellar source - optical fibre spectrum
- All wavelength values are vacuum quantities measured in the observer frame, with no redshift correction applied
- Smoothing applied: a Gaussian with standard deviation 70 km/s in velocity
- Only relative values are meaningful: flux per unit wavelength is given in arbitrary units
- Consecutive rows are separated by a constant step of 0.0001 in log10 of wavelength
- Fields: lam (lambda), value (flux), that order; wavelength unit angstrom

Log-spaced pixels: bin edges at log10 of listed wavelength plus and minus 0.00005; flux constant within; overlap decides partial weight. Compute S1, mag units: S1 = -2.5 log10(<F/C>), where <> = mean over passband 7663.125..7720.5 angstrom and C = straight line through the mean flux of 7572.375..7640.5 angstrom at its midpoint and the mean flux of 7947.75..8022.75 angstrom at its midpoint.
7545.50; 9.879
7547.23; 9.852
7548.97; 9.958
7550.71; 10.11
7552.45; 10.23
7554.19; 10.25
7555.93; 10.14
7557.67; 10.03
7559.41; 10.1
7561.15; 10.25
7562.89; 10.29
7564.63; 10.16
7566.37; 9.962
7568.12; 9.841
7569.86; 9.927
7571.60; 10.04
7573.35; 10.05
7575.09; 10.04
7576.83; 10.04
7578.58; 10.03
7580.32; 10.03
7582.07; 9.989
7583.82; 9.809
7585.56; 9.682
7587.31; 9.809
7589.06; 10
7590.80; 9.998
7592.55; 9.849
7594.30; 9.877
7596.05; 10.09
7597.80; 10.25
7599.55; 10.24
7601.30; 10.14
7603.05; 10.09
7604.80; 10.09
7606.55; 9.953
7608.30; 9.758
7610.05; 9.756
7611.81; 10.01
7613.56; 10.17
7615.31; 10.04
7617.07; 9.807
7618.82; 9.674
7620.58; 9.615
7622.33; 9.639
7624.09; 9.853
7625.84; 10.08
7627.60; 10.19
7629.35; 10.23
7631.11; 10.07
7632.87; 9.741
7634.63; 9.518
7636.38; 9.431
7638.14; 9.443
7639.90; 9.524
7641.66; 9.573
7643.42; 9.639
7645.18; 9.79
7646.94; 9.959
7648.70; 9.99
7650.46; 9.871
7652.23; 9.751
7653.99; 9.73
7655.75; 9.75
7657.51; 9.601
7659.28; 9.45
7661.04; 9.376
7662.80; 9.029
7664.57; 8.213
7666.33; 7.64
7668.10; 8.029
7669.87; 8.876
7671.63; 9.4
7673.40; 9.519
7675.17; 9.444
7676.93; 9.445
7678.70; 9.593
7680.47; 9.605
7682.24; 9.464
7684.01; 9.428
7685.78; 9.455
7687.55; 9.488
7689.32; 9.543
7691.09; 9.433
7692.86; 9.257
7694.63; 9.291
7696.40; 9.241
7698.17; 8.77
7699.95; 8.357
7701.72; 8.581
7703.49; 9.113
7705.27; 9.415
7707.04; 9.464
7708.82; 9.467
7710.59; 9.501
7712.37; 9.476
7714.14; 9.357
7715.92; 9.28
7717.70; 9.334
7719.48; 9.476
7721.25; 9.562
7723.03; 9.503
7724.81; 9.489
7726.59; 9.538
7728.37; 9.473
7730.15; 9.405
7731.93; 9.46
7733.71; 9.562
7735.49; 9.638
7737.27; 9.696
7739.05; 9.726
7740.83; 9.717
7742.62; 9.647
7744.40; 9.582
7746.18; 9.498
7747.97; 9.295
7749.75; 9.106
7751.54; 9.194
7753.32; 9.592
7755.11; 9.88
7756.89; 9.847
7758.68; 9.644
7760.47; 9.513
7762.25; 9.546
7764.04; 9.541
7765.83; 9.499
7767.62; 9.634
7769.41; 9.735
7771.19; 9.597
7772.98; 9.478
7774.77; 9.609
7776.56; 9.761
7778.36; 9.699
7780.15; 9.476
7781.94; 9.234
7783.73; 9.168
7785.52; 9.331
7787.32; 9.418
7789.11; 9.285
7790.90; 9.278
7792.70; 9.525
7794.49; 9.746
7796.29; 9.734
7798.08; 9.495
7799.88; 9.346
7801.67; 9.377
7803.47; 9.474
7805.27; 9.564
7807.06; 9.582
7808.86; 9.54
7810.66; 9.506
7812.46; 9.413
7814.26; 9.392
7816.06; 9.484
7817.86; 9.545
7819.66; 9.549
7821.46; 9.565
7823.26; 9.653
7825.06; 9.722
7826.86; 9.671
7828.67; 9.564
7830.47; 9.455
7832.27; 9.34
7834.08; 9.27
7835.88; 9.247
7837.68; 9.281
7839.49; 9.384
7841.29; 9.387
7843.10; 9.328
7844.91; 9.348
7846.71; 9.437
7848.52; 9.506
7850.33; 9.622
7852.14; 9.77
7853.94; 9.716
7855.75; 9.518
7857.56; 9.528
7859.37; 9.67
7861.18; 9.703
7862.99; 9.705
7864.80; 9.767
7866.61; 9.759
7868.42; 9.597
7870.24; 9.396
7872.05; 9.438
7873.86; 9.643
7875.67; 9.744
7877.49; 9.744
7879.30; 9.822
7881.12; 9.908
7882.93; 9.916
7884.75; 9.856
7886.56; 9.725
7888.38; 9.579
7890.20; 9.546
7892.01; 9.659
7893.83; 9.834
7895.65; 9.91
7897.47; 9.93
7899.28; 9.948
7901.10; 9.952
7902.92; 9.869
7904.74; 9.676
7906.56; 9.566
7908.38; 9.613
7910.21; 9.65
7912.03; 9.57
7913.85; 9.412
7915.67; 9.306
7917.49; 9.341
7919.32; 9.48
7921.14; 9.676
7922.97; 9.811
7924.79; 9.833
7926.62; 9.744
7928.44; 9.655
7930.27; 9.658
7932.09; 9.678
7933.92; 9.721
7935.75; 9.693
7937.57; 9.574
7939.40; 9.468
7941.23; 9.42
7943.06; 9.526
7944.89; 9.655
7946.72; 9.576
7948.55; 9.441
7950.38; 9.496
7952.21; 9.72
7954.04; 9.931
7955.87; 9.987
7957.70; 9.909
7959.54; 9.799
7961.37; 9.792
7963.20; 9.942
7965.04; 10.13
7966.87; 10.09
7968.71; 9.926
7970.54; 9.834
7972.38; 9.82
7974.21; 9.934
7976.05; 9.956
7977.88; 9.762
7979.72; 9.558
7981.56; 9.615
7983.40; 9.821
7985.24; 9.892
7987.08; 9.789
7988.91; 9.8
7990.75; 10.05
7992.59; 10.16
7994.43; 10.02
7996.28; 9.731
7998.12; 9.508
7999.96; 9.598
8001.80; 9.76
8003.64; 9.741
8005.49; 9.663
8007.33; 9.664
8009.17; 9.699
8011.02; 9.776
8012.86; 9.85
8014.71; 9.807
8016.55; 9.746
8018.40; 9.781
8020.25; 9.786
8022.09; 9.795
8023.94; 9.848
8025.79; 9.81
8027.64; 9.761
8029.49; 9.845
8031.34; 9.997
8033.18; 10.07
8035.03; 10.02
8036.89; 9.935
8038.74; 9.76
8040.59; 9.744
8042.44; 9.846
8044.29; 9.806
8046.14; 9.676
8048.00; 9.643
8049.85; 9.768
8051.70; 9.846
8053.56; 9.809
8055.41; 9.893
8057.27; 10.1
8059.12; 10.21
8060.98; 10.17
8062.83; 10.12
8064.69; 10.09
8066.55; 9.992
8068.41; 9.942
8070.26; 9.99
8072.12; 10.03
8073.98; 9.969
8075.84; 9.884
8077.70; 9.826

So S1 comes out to 0.08 mag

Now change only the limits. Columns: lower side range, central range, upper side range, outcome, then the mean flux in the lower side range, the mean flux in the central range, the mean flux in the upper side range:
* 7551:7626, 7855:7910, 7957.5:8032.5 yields 0.02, 9.99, 9.72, 9.82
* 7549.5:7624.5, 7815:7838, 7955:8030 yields 0.04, 9.99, 9.5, 9.82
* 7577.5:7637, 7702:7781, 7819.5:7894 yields 0.03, 9.93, 9.52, 9.59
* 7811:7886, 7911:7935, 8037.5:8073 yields 0.01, 9.57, 9.61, 9.92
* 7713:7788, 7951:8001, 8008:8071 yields -0.01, 9.52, 9.85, 9.88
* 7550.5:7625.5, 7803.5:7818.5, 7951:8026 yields 0.04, 9.99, 9.5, 9.82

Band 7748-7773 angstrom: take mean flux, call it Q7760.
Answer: 9.55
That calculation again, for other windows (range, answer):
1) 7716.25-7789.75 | 9.52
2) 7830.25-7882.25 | 9.56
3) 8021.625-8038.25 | 9.89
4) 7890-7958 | 9.67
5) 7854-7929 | 9.68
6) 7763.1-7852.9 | 9.49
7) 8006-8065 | 9.86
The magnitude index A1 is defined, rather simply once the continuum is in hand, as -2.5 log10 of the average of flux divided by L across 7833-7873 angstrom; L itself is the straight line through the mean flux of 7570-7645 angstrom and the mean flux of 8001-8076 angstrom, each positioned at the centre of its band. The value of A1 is 0.04 mag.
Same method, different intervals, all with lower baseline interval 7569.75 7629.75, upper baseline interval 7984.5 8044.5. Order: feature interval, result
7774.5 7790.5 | 0.053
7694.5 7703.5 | 0.126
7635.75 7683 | 0.064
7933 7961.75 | 0.020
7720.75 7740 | 0.041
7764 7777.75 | 0.033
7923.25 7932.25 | 0.013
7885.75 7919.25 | 0.022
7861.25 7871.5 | 0.026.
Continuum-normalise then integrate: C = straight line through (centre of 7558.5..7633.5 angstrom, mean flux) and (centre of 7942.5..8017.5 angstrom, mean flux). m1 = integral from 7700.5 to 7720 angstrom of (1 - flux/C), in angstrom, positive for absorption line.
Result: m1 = 1.2 angstrom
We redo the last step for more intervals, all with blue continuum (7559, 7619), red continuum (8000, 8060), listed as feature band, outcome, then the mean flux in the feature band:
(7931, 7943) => 0.33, 9.59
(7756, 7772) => 0.50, 9.62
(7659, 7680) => 2.04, 9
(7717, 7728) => 0.51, 9.49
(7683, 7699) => 1.02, 9.33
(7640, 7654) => 0.28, 9.77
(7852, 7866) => 0.32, 9.67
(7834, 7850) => 0.86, 9.37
